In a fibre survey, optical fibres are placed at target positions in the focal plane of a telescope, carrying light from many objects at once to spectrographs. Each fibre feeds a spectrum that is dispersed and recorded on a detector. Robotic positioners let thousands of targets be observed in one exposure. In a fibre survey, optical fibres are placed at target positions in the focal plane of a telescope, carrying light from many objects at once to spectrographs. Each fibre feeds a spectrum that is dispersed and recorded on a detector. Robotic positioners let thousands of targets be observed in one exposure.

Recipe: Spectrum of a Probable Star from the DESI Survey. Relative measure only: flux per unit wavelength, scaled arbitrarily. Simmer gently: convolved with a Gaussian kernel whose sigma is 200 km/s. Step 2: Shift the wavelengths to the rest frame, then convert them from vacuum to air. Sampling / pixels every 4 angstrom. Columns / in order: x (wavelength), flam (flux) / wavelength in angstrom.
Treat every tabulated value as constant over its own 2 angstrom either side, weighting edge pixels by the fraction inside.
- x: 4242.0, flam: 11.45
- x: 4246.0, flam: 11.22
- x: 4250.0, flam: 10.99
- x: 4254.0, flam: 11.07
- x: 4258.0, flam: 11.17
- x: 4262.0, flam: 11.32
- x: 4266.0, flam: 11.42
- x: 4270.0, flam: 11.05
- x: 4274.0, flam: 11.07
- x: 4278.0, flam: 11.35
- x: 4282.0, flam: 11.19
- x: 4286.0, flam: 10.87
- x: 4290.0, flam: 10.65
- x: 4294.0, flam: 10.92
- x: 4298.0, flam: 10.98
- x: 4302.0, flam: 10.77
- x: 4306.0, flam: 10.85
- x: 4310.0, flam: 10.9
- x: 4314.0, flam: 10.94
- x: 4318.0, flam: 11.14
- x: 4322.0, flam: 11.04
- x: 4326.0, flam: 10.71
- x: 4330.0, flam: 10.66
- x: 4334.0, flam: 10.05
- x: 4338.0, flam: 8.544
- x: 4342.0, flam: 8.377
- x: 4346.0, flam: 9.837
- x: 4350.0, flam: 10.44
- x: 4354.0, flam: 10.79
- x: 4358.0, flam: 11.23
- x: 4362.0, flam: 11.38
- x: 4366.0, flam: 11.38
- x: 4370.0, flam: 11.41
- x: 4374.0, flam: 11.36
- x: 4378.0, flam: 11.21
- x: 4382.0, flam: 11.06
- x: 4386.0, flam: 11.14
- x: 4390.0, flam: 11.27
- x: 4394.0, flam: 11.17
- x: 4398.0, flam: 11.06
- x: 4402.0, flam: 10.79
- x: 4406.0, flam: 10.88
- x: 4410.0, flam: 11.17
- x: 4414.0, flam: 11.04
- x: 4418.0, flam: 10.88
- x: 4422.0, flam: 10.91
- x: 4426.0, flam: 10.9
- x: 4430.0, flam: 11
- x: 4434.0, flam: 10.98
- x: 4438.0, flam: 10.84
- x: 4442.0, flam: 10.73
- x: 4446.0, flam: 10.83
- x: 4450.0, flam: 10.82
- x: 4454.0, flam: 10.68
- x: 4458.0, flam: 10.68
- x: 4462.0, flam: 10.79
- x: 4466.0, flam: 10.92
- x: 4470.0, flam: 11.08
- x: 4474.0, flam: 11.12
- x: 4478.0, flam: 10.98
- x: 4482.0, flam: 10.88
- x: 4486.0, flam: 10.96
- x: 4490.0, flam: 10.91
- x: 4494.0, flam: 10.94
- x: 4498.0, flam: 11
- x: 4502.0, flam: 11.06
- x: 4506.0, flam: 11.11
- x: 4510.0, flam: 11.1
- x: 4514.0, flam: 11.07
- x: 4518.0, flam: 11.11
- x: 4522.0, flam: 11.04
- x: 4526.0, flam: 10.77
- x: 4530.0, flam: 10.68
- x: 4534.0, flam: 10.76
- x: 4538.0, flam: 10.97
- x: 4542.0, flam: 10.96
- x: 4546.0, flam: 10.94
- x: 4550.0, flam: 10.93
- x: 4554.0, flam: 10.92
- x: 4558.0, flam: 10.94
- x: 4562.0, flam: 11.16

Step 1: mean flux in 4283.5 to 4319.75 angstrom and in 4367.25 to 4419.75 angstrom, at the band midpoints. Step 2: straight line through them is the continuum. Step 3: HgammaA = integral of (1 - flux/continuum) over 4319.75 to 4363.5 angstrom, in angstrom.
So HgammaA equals 2.9 angstrom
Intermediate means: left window 10.9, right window 11.1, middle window 10.3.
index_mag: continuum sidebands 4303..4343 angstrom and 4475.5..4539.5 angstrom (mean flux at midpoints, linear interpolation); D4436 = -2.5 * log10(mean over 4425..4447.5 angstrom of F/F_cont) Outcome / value -0.01 mag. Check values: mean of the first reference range 10.4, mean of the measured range 10.9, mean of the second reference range 11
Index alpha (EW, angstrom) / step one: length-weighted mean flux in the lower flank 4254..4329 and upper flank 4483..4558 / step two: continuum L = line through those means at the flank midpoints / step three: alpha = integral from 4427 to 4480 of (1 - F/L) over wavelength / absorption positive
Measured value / 0.4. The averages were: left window 11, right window 11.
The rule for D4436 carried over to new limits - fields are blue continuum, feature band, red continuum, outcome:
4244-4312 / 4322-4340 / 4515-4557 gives 0.094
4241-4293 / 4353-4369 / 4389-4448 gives -0.021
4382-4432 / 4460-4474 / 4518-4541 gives -0.001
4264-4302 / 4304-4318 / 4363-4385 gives 0.018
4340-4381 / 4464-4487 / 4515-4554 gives -0.013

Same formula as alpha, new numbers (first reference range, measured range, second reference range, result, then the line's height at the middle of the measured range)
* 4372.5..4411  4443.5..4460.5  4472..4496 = 0.4 angstrom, 11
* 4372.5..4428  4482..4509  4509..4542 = -0.1 angstrom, 11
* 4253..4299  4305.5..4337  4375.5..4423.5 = 1.0 angstrom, 11.1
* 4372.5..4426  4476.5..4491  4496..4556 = 0.1 angstrom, 11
